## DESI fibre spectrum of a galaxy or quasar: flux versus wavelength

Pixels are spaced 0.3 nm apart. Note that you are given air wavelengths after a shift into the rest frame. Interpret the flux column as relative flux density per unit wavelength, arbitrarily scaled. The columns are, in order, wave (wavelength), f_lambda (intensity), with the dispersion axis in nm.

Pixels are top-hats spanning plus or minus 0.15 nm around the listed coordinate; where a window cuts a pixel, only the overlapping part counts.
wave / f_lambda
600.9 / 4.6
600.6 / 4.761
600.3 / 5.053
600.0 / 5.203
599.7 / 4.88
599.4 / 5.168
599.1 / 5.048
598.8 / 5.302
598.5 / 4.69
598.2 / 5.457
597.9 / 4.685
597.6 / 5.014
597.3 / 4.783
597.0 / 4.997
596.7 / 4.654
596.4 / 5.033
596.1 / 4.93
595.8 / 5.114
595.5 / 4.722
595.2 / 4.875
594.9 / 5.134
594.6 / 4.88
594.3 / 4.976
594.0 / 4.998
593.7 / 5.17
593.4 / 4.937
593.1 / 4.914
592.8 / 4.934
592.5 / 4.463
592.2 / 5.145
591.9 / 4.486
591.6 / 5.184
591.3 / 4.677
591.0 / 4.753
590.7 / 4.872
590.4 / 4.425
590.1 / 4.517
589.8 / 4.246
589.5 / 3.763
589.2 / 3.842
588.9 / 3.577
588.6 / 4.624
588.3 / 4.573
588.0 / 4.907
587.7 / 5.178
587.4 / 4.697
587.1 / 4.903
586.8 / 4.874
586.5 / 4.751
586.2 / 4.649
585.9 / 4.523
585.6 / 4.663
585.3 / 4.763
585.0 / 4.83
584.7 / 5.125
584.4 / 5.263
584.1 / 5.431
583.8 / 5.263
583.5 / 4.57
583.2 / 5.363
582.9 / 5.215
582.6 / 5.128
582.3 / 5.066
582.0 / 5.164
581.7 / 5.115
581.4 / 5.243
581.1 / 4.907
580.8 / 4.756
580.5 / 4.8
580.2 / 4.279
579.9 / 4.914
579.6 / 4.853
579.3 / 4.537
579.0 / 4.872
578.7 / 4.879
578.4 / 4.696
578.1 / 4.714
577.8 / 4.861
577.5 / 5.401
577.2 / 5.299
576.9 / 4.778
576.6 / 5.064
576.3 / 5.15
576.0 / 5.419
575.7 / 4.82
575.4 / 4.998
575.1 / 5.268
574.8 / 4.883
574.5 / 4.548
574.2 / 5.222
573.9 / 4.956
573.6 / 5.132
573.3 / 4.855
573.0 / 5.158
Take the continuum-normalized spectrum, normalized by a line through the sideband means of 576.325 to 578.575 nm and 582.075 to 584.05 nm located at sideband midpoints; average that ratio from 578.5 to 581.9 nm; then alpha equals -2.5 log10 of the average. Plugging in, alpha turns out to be 0.047 mag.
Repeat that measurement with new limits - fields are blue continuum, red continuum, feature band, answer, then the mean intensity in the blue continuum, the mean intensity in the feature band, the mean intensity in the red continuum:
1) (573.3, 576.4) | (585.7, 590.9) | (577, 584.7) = -0.041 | 5.03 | 4.98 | 4.53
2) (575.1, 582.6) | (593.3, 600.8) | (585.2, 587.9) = 0.040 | 4.95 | 4.78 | 4.98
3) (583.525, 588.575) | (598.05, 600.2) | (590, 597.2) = 0.032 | 4.88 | 4.87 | 5.11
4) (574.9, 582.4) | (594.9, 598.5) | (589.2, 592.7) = 0.085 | 4.95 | 4.57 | 4.93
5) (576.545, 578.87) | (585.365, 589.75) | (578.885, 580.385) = 0.042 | 4.96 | 4.69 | 4.54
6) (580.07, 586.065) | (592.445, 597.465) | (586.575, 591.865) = 0.087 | 4.97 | 4.57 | 4.92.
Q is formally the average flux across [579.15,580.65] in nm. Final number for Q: 4.68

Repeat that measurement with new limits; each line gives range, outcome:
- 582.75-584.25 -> 5.17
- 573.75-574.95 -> 4.9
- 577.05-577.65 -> 5.35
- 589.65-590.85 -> 4.51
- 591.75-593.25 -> 4.79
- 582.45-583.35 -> 5.24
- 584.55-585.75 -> 4.85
